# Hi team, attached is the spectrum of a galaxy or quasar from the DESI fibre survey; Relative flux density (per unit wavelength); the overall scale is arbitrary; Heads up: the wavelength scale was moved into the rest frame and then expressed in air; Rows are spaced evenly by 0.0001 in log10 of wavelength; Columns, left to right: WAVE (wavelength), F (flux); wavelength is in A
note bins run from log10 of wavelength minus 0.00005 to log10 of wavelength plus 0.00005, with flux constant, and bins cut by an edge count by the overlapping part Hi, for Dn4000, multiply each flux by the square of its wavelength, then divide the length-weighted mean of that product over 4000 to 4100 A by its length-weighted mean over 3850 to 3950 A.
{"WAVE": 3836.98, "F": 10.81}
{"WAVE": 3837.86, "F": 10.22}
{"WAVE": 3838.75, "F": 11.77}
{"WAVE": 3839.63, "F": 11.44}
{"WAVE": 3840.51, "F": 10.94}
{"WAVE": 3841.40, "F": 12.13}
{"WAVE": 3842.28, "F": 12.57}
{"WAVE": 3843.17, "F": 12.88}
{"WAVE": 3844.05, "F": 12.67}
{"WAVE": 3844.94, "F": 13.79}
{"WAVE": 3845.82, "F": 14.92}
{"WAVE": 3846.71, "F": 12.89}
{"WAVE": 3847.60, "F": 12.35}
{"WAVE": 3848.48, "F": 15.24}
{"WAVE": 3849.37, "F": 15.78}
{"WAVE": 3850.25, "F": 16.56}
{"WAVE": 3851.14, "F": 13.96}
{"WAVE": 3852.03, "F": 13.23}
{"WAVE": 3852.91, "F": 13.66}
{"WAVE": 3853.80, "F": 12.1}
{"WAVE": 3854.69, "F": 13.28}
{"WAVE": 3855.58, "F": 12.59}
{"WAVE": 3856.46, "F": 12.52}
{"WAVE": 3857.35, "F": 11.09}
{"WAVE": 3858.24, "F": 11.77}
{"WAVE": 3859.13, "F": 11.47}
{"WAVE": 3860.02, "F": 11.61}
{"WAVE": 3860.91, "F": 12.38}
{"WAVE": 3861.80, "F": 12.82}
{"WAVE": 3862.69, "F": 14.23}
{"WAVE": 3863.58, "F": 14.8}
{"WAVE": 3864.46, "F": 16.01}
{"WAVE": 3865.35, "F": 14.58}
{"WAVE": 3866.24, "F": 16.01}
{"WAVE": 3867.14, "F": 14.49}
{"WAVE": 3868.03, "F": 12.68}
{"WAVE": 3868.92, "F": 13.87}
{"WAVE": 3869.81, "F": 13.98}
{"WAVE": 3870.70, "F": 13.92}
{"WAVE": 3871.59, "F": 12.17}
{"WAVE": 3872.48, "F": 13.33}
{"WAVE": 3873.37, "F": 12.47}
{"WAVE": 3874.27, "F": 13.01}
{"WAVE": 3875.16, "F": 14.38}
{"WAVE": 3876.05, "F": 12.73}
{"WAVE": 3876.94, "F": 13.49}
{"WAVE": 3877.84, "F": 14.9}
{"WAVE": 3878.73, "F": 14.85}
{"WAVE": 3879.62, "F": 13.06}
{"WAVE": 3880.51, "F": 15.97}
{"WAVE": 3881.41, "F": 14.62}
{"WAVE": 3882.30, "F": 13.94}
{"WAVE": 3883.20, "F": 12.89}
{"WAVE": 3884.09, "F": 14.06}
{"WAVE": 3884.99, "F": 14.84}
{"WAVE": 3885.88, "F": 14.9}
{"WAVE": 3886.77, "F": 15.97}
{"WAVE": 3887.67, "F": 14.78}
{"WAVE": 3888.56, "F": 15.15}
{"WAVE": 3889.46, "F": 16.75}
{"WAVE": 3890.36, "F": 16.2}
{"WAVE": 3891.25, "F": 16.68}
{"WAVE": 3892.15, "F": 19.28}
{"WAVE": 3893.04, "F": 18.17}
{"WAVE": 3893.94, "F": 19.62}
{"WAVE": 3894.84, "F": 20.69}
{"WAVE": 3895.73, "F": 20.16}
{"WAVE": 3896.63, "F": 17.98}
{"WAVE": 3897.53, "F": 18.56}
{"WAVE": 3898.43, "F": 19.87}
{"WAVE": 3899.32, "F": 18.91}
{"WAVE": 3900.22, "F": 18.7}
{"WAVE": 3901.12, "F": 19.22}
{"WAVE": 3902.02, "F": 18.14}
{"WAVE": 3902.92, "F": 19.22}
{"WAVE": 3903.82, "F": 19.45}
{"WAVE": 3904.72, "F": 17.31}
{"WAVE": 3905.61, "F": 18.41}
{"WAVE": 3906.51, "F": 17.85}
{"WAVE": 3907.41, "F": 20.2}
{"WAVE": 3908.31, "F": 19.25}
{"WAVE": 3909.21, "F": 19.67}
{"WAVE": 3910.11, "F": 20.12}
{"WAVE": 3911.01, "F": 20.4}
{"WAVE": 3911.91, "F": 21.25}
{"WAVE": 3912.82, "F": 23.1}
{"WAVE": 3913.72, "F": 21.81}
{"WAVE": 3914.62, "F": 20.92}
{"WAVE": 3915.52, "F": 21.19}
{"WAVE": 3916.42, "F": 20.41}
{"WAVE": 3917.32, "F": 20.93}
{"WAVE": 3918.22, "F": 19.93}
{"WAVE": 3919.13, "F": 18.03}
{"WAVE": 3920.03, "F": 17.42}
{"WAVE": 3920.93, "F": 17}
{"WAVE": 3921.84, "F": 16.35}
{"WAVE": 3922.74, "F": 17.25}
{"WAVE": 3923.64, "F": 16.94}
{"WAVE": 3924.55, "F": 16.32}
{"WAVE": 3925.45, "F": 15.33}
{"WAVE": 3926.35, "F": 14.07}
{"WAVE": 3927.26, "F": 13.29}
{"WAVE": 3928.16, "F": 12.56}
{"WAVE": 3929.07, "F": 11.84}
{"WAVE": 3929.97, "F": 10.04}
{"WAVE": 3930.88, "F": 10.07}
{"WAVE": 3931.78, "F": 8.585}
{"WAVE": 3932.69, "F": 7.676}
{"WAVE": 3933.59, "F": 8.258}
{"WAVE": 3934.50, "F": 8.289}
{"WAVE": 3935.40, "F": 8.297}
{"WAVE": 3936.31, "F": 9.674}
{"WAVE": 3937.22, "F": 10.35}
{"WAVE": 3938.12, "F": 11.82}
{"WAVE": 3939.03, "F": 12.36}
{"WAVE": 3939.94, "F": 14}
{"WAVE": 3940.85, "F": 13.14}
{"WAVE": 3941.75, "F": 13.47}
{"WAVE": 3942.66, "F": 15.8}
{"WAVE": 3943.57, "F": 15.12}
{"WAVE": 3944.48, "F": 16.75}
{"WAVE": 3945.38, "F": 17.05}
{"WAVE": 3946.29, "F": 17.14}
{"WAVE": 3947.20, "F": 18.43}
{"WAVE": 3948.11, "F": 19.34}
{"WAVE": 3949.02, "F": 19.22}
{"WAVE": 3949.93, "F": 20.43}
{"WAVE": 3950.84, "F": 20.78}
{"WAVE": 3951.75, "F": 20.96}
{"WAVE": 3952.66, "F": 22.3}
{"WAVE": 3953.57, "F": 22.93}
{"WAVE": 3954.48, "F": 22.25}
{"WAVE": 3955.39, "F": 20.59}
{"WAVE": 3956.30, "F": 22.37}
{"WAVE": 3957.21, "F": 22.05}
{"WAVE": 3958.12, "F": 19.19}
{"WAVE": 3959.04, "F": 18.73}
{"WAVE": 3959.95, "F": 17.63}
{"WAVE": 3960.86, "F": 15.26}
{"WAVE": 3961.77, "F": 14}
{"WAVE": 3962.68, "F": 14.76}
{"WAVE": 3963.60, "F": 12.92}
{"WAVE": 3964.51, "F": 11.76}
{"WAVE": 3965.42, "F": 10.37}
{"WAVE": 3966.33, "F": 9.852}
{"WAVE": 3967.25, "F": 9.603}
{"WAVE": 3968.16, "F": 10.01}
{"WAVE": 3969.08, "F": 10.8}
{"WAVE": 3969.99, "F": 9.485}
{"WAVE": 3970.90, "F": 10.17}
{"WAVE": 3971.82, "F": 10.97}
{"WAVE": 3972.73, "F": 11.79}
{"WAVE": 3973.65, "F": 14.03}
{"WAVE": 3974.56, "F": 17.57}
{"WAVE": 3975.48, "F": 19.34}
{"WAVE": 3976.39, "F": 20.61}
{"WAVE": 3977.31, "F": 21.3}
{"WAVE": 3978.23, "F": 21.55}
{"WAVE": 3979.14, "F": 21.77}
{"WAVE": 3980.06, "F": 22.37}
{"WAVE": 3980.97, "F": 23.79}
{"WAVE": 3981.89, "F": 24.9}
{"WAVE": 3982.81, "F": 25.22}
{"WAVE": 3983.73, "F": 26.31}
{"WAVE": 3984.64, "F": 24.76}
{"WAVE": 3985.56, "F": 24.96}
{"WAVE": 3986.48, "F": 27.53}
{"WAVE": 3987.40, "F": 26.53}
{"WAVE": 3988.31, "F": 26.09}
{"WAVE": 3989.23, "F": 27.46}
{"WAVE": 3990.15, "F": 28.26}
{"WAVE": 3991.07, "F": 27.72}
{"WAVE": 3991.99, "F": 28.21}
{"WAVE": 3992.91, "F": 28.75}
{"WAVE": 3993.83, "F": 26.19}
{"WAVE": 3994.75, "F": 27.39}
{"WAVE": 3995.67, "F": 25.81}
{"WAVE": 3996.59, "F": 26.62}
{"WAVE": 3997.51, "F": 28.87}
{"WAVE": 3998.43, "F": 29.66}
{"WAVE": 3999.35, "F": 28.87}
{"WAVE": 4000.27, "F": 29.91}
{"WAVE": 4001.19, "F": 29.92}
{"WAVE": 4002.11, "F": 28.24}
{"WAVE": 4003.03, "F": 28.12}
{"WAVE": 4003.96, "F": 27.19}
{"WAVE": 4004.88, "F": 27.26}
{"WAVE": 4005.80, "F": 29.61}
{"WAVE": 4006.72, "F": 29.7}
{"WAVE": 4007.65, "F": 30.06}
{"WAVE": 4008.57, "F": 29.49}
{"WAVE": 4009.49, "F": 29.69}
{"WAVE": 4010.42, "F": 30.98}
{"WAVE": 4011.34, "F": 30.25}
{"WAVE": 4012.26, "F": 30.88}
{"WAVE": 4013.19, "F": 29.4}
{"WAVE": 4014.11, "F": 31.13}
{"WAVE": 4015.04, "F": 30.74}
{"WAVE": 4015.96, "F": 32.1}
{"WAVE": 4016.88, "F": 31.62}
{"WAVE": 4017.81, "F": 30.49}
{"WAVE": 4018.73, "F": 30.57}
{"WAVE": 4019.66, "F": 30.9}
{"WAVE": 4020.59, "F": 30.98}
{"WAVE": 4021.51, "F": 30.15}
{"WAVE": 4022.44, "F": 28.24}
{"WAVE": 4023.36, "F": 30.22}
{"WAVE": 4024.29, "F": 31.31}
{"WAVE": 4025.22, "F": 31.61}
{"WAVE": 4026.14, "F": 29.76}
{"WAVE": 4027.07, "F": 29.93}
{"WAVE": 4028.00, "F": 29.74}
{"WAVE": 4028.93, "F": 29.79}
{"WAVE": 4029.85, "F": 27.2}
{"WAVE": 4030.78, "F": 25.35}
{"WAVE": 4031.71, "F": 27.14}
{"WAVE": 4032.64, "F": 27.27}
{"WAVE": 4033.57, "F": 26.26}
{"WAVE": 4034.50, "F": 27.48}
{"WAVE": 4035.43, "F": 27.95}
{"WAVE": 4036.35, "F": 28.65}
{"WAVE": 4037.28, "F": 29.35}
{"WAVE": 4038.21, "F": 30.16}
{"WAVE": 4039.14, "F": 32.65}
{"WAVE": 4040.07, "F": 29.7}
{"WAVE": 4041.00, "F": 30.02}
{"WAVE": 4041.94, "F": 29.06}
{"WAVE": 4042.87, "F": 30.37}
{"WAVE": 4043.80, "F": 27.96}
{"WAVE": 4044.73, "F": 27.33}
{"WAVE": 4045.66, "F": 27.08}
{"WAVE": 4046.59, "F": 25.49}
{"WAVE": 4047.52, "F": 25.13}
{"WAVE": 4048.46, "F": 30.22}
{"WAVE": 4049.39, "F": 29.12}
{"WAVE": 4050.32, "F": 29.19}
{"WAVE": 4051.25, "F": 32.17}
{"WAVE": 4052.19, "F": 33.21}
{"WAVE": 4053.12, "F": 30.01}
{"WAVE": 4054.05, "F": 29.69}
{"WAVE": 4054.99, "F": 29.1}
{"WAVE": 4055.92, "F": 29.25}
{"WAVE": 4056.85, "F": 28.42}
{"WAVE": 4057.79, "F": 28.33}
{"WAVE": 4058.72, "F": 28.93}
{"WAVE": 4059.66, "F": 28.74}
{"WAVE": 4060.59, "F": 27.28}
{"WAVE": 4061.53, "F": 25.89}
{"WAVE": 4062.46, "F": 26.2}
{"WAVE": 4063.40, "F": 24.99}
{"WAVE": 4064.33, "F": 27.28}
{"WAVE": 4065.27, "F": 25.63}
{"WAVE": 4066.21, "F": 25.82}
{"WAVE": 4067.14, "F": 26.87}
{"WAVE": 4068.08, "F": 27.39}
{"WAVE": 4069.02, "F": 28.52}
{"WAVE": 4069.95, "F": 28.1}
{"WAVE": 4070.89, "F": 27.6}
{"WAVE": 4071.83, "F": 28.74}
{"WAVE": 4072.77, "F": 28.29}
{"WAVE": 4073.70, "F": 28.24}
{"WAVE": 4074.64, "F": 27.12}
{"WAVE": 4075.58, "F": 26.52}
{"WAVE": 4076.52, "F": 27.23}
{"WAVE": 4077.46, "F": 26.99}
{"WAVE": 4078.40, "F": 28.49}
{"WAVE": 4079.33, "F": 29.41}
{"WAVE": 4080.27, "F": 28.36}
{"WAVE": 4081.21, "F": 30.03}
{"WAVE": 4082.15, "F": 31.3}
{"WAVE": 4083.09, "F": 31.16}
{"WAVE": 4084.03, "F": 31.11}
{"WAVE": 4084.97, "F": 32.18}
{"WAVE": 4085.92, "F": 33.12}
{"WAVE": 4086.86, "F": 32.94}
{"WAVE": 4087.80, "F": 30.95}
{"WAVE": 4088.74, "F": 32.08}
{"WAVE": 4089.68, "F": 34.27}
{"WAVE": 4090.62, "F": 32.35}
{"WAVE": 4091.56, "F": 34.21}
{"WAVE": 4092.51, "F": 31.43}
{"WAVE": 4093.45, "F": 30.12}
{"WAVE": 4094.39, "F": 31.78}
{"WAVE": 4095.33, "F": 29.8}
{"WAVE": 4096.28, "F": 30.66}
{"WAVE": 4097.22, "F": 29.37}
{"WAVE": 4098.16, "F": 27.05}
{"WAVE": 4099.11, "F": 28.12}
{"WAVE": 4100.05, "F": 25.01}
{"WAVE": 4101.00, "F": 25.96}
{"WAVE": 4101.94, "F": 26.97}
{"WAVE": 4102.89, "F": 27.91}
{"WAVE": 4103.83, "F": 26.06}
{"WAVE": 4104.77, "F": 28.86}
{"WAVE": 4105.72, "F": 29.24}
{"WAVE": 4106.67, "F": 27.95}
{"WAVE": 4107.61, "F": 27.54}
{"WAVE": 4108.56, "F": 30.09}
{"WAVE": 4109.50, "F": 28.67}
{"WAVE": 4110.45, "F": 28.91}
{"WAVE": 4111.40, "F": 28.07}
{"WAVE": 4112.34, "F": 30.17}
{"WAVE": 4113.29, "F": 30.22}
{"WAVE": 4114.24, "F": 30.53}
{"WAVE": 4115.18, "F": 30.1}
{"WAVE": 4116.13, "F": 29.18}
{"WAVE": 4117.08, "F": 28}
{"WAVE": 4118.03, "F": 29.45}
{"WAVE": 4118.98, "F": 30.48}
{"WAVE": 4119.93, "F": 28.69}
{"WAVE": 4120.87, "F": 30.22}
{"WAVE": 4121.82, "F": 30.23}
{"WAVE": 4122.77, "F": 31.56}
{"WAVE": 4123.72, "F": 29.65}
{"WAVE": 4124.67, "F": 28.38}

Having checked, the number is 2.04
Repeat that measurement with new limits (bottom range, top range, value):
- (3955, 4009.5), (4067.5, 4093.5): 1.42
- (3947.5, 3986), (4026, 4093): 1.68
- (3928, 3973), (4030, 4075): 2.05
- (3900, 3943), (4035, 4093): 1.97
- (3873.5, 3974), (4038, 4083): 1.90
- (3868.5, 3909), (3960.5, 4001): 1.34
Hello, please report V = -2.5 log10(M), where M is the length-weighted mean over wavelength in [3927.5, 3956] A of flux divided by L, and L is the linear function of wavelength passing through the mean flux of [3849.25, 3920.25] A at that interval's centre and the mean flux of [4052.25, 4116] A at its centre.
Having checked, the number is 0.32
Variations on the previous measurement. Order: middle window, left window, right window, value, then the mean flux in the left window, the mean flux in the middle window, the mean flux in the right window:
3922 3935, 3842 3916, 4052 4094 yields 0.48 mag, 15.8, 12.3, 29.2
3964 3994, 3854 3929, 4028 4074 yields 0.16 mag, 16.2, 19.9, 28.3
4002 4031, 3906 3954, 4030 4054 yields -0.15 mag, 16.3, 29.8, 28.7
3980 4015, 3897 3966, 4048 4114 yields -0.25 mag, 16.8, 27.9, 29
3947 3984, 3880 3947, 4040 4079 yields 0.16 mag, 16.2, 17.7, 28.1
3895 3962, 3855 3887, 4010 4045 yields 0.13 mag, 13.7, 17.1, 29.6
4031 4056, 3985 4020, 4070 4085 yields 0.00 mag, 28.9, 28.9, 28.8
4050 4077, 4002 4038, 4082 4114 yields 0.06 mag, 29.4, 28.1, 29.9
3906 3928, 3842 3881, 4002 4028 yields 0.05 mag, 13.6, 18.6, 30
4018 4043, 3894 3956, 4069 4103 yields -0.16 mag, 17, 29.3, 29.6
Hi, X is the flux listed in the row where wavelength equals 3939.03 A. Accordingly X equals 12.36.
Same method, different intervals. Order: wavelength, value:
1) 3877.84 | 14.9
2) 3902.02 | 18.14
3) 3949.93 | 20.43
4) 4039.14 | 32.65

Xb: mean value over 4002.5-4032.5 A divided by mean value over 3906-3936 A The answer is 1.84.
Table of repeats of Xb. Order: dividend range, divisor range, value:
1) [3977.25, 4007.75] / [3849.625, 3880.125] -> 1.99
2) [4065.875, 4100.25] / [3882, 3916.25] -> 1.61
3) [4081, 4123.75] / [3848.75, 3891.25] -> 2.14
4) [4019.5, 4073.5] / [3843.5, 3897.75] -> 1.97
